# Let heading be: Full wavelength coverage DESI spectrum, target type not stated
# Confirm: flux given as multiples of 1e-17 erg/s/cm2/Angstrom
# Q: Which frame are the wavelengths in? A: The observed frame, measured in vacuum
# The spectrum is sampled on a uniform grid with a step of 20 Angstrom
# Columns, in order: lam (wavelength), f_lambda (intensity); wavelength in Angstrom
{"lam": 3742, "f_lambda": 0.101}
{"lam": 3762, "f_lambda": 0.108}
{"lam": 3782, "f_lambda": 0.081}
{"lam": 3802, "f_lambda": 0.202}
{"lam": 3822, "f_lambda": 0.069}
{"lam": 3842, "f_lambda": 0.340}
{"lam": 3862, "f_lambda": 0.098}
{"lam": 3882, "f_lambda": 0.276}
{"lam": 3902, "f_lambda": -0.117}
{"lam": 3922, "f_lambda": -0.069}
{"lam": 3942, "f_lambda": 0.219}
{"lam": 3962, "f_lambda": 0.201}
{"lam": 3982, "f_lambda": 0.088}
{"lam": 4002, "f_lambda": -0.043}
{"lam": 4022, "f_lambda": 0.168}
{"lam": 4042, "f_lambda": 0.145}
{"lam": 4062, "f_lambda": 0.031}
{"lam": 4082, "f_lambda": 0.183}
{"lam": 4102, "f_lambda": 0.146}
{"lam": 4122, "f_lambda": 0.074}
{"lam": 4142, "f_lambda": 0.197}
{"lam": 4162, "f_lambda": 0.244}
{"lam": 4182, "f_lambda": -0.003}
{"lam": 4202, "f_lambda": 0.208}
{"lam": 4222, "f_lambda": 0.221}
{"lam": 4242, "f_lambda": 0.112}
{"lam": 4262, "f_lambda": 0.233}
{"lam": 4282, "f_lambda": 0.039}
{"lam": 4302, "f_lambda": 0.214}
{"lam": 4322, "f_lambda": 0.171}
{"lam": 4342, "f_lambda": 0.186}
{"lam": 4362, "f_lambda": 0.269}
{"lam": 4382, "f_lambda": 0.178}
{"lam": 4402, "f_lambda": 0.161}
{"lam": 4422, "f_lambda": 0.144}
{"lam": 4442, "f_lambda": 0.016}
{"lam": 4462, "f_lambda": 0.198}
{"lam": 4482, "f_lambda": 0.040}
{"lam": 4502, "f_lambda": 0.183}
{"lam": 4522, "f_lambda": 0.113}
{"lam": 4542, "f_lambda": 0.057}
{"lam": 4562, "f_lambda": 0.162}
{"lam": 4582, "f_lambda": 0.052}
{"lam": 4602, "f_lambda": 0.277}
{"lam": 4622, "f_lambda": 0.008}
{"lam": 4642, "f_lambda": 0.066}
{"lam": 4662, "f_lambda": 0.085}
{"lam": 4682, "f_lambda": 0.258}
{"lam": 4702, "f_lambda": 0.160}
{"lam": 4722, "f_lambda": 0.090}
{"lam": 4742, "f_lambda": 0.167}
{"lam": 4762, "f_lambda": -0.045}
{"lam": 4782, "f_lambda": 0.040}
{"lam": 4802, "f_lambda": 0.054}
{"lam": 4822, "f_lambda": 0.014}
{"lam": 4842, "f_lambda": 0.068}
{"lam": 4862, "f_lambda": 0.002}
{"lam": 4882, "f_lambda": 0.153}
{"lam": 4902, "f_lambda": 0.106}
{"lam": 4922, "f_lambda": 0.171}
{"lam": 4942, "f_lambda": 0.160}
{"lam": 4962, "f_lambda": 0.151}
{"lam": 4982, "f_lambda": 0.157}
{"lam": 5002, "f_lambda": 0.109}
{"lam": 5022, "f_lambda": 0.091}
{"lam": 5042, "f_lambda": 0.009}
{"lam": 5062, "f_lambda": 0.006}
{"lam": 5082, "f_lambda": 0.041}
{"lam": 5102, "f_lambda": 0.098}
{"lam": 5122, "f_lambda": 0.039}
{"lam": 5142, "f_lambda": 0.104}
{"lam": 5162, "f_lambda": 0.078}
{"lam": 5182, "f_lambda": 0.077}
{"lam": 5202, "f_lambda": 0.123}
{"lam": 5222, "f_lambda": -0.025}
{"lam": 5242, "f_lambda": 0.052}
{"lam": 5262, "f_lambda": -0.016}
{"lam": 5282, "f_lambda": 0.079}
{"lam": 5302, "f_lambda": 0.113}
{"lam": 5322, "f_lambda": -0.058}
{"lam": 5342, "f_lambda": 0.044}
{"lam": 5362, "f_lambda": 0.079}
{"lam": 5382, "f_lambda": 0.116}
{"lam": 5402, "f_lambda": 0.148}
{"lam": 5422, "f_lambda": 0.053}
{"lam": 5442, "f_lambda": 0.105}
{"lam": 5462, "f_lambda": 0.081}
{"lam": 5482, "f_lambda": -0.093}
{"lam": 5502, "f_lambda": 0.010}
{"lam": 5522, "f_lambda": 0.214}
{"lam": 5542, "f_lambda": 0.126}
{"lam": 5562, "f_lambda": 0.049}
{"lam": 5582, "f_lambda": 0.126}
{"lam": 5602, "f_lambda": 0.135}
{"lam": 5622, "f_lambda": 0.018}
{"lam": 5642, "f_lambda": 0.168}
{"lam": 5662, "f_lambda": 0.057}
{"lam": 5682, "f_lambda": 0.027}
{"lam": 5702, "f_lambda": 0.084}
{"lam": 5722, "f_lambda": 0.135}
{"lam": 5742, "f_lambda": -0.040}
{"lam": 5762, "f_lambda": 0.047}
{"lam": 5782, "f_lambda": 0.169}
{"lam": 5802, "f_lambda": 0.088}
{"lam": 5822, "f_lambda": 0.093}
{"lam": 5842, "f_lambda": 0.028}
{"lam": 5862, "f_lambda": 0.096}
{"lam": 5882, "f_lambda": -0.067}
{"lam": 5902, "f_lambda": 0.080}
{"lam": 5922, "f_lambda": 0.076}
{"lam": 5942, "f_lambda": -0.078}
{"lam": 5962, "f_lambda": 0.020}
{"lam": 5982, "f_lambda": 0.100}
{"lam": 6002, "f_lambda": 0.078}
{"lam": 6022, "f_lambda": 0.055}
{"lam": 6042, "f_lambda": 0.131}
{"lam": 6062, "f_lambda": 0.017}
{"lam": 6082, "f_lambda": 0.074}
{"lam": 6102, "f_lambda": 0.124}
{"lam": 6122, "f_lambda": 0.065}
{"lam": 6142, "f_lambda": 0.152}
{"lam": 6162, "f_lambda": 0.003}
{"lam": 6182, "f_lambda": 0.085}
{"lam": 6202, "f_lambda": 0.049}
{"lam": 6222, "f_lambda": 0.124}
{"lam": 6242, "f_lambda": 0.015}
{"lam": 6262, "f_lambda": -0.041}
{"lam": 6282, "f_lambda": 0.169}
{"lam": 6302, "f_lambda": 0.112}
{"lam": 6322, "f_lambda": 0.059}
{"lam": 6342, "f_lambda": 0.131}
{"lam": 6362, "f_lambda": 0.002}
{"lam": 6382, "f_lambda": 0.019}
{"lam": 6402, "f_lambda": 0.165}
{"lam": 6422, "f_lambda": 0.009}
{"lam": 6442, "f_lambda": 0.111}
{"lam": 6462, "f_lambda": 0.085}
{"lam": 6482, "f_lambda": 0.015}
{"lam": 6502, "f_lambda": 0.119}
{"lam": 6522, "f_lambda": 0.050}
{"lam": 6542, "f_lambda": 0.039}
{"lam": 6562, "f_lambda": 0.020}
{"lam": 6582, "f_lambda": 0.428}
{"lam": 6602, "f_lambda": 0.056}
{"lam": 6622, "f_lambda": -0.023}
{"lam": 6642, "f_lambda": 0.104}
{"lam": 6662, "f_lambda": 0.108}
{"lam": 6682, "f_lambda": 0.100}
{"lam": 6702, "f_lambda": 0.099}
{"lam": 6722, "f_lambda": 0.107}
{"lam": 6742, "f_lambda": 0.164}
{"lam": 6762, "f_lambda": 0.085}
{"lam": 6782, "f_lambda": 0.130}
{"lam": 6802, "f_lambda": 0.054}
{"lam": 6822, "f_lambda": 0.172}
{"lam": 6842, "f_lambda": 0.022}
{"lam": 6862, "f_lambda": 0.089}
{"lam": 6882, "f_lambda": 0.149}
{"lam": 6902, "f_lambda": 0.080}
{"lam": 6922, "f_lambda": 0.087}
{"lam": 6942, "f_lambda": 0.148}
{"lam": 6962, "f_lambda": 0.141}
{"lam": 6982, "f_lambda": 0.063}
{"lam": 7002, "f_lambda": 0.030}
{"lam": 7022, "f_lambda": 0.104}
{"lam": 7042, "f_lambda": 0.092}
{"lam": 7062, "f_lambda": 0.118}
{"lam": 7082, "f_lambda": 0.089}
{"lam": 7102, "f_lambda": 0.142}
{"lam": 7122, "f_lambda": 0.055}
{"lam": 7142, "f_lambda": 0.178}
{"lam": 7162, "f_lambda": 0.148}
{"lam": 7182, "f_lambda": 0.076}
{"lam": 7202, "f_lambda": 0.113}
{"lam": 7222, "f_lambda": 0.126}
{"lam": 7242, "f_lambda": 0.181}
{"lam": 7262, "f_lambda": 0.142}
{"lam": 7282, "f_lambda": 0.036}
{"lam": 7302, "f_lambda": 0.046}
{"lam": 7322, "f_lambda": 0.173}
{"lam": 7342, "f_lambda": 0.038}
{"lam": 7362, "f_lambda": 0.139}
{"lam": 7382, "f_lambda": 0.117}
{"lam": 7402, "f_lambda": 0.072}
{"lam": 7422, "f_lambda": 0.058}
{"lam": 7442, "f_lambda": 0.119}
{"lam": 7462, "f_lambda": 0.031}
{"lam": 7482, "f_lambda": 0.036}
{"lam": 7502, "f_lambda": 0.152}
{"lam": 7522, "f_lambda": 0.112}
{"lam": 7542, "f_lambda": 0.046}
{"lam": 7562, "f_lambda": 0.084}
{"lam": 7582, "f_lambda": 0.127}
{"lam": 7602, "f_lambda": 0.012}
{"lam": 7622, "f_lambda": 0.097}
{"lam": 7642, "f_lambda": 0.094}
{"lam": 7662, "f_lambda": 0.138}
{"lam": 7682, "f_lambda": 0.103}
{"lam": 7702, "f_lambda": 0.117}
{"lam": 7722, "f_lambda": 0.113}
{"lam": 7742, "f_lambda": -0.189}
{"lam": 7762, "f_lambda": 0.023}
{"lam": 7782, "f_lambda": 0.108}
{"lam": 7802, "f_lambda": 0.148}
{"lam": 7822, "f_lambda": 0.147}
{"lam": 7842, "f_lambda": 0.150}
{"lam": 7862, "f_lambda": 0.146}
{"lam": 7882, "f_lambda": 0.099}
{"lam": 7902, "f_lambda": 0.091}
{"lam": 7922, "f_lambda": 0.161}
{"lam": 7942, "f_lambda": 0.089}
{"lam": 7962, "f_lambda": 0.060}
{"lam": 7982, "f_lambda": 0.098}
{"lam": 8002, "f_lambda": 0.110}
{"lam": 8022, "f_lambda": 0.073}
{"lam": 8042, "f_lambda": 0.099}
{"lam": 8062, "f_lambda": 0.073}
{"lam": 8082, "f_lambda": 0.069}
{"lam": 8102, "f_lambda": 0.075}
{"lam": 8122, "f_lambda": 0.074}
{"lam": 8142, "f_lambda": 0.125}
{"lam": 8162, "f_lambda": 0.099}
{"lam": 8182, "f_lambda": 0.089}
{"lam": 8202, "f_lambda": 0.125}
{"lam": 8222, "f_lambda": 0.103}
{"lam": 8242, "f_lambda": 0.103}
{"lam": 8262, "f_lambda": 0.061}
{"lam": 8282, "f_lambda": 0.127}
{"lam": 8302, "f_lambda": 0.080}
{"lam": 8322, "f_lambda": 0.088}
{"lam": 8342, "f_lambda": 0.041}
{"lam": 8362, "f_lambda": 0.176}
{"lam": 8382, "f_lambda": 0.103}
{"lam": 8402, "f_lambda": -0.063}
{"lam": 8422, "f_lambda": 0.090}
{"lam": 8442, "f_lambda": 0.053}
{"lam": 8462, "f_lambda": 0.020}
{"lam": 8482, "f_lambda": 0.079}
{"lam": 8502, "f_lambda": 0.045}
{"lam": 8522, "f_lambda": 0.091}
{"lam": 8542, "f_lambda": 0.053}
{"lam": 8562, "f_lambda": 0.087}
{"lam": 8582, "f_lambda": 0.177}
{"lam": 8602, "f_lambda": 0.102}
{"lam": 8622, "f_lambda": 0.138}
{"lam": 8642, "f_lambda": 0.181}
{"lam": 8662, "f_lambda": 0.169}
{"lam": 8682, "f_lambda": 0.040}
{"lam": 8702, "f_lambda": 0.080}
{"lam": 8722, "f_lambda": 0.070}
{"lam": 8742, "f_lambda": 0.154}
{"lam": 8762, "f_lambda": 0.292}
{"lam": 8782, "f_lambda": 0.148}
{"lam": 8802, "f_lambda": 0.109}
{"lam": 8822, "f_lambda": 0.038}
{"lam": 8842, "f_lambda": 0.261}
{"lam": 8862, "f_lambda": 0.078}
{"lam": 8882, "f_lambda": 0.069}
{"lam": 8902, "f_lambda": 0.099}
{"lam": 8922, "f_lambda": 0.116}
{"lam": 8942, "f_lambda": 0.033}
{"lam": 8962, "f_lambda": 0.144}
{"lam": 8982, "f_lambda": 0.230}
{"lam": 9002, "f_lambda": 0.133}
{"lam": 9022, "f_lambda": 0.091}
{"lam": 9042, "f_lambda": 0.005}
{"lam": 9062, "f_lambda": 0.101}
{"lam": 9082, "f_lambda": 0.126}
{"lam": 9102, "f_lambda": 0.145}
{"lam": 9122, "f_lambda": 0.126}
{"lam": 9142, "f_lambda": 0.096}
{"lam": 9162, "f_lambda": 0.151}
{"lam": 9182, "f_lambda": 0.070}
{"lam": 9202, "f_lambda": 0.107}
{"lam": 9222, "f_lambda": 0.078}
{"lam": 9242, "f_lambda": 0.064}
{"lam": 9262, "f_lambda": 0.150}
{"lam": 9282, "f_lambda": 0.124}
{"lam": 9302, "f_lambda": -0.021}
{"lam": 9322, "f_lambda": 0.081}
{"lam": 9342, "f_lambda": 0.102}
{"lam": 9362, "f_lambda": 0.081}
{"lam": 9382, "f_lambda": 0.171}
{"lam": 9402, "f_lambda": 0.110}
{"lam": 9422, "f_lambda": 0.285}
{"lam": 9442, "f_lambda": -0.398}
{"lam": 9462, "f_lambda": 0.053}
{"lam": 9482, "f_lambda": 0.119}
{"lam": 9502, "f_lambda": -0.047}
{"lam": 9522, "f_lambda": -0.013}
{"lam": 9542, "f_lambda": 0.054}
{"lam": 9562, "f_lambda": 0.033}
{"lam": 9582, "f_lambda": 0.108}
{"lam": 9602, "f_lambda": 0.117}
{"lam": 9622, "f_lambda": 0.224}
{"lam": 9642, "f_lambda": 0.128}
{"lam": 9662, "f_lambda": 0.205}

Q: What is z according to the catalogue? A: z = 0.764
